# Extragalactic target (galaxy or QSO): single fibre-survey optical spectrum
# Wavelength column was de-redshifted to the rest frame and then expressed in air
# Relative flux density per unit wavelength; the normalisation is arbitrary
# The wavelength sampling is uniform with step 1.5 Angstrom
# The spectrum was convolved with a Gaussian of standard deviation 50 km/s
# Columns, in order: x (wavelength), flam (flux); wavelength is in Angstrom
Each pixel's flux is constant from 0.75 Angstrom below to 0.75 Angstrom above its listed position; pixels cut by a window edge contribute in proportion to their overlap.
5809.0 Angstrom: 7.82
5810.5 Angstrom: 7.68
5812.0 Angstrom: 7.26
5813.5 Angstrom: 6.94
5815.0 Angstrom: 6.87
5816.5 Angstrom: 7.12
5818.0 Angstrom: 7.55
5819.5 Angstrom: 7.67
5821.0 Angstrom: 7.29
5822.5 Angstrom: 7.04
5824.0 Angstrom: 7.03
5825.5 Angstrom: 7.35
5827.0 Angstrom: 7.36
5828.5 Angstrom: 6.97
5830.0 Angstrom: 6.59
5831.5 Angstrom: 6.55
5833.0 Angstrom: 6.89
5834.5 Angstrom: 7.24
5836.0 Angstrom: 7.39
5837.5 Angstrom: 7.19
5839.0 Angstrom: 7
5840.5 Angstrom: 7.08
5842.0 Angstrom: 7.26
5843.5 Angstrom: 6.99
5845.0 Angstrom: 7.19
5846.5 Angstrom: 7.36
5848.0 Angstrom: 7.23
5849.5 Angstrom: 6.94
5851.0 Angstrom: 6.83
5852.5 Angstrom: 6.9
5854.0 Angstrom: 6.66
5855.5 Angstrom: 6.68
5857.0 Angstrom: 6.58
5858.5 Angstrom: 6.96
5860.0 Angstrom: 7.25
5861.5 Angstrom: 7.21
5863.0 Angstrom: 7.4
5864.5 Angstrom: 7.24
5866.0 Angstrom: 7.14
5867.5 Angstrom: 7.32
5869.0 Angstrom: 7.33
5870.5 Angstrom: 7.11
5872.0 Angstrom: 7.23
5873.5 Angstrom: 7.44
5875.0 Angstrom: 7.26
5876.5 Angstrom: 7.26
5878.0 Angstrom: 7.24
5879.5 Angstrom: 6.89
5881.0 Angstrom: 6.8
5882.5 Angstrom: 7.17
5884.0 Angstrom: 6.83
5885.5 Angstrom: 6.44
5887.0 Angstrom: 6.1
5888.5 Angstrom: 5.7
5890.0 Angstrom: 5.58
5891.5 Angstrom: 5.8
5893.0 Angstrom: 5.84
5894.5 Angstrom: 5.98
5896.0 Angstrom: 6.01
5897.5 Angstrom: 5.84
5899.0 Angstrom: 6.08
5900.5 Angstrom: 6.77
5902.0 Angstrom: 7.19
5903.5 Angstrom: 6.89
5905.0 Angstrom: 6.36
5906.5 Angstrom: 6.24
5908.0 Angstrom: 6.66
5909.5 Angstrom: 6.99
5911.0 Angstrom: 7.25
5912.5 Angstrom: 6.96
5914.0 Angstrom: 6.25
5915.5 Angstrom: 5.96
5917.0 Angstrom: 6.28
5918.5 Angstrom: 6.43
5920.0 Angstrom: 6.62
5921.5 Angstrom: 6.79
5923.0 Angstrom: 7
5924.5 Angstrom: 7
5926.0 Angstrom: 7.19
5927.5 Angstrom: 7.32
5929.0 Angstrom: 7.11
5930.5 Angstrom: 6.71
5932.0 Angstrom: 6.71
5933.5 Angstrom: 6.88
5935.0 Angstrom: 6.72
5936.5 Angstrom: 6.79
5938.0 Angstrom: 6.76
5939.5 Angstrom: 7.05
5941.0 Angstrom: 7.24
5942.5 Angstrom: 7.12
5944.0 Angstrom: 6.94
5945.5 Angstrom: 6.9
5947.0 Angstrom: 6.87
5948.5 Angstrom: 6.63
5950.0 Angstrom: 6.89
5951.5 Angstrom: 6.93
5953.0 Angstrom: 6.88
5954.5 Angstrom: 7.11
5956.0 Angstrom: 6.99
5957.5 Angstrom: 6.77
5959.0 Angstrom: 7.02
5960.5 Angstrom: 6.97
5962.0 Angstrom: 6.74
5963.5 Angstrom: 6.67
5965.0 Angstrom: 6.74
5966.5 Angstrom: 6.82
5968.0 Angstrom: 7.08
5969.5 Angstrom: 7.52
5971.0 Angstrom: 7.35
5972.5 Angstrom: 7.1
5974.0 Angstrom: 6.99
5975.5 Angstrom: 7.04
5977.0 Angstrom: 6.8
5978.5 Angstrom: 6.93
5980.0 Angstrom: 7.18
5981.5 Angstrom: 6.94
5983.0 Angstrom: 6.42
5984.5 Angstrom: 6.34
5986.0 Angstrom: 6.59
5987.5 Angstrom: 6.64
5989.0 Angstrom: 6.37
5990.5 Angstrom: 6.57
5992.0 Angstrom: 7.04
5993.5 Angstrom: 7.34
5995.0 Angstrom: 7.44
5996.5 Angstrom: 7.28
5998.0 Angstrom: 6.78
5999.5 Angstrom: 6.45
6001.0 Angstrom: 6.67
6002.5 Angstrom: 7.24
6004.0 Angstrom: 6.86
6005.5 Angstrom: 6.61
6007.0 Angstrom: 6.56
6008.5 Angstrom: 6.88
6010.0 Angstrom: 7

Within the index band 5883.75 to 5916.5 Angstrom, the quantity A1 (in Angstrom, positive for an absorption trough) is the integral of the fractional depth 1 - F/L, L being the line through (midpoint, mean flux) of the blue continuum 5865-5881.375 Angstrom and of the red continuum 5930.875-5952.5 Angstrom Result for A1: 3.4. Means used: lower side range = 7.19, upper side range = 6.88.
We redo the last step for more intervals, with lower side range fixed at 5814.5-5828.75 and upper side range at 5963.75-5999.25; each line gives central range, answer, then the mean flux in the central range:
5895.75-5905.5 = 0.8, 6.47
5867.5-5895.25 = 1.7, 6.68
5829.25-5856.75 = 0.8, 6.99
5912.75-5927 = 0.8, 6.64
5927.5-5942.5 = 0.2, 6.92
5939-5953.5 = 0.1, 6.94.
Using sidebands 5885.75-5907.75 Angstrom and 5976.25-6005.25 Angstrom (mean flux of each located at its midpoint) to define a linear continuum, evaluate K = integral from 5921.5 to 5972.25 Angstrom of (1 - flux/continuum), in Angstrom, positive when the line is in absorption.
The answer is -3.28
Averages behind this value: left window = 6.19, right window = 6.83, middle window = 6.95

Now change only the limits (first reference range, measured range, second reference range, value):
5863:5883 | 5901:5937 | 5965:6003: 1.6 Angstrom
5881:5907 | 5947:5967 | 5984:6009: -0.8 Angstrom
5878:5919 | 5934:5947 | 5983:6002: -0.7 Angstrom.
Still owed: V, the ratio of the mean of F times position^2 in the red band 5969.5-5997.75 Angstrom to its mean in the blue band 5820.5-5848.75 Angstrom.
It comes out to 1.02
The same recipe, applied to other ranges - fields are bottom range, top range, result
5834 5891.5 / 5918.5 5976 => 1.02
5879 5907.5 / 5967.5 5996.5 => 1.13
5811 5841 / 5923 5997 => 1.02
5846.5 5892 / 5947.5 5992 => 1.03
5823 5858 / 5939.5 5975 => 1.03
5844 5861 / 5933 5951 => 1.02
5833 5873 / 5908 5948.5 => 0.99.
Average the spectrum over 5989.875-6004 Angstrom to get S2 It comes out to 6.98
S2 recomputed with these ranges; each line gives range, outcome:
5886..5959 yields 6.65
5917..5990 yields 6.88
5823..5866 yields 7.05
